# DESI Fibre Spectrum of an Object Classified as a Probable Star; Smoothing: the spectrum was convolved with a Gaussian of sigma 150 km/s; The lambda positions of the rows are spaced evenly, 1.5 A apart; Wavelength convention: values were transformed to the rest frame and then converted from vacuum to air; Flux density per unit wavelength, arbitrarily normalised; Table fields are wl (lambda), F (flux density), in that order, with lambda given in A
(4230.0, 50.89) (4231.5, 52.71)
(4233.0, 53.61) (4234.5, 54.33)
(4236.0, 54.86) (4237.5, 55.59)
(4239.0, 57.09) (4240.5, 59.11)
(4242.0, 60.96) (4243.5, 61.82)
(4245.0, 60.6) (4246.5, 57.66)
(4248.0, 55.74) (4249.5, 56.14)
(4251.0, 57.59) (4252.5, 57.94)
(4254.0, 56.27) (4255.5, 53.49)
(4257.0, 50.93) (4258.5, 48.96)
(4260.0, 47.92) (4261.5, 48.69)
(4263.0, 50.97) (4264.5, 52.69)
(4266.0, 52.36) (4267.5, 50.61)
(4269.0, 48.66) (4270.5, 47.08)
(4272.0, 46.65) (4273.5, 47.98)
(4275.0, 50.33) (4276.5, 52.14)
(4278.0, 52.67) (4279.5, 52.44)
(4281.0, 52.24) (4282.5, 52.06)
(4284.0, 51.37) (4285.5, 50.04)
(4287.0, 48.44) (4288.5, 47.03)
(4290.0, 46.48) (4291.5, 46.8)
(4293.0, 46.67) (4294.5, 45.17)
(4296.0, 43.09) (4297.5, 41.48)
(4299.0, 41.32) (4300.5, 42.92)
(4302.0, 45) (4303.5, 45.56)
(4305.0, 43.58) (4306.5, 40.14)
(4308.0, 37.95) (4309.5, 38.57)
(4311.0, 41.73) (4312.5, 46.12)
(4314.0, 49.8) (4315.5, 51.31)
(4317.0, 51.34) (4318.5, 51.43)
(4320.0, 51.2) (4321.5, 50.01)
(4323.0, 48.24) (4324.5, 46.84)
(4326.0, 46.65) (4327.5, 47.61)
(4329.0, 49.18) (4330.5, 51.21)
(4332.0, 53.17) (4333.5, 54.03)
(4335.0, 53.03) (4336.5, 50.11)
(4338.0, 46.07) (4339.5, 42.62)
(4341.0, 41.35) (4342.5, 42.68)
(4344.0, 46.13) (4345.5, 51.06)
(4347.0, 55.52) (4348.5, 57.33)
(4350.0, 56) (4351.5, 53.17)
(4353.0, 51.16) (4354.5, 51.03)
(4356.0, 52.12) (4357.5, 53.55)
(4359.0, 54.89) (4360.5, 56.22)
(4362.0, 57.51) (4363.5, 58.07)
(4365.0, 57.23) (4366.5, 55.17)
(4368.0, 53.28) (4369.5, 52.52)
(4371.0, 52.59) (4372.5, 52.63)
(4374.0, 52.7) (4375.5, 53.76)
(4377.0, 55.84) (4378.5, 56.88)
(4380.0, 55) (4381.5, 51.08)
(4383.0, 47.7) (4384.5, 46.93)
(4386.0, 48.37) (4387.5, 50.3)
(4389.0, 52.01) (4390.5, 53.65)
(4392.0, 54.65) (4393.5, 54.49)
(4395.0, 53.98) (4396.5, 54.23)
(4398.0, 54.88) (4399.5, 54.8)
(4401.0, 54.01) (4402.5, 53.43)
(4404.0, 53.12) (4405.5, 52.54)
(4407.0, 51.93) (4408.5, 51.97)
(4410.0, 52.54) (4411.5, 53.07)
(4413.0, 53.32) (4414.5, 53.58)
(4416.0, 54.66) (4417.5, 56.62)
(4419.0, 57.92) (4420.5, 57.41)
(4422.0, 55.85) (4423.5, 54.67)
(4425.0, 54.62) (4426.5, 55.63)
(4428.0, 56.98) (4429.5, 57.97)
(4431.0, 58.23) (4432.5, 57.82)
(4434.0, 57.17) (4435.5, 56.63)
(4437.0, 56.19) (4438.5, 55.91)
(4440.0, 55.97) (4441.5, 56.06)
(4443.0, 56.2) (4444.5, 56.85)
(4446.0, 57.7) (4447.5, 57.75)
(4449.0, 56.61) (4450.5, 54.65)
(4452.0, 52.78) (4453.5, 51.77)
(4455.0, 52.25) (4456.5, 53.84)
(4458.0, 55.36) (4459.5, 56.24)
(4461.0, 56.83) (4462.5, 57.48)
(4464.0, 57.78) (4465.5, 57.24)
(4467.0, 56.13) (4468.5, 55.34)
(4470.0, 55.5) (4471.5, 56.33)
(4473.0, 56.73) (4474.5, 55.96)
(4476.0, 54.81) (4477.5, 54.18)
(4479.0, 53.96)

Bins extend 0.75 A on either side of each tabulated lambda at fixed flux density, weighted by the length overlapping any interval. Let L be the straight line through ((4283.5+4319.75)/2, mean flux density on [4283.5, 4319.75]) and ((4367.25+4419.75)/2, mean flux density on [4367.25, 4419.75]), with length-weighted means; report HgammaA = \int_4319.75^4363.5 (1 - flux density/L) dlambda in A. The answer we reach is -1.7 A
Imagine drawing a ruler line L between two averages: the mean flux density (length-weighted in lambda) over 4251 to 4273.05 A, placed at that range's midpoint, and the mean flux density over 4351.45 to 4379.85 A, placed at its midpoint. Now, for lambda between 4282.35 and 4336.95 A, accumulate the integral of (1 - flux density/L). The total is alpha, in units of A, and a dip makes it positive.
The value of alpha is 5.7 A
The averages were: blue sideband 51.1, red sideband 54.3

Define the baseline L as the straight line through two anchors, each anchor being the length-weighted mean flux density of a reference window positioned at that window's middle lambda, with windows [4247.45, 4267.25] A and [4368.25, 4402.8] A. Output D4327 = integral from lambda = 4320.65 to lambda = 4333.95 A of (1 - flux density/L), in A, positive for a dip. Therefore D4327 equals 0.8 A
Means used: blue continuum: 53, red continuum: 52.9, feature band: 49.6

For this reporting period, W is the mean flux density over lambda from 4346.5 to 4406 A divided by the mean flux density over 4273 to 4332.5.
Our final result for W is 1.1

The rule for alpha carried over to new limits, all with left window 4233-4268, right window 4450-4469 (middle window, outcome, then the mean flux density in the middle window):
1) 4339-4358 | 1.62 A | 50.3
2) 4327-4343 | 1.93 A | 48.4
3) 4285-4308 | 4.32 A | 44.6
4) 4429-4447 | -0.56 A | 56.9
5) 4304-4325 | 3.32 A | 46.3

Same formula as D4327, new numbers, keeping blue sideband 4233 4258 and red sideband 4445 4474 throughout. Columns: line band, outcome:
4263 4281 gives 1.96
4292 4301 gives 2.06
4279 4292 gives 1.58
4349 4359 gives 0.55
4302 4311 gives 2.38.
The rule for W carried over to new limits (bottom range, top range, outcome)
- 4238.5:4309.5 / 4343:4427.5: 1.07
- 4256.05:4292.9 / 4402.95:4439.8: 1.11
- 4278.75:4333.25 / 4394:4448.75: 1.17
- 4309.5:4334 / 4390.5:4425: 1.11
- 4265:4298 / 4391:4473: 1.13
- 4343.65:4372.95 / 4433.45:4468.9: 1.03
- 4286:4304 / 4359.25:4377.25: 1.22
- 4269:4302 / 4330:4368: 1.09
